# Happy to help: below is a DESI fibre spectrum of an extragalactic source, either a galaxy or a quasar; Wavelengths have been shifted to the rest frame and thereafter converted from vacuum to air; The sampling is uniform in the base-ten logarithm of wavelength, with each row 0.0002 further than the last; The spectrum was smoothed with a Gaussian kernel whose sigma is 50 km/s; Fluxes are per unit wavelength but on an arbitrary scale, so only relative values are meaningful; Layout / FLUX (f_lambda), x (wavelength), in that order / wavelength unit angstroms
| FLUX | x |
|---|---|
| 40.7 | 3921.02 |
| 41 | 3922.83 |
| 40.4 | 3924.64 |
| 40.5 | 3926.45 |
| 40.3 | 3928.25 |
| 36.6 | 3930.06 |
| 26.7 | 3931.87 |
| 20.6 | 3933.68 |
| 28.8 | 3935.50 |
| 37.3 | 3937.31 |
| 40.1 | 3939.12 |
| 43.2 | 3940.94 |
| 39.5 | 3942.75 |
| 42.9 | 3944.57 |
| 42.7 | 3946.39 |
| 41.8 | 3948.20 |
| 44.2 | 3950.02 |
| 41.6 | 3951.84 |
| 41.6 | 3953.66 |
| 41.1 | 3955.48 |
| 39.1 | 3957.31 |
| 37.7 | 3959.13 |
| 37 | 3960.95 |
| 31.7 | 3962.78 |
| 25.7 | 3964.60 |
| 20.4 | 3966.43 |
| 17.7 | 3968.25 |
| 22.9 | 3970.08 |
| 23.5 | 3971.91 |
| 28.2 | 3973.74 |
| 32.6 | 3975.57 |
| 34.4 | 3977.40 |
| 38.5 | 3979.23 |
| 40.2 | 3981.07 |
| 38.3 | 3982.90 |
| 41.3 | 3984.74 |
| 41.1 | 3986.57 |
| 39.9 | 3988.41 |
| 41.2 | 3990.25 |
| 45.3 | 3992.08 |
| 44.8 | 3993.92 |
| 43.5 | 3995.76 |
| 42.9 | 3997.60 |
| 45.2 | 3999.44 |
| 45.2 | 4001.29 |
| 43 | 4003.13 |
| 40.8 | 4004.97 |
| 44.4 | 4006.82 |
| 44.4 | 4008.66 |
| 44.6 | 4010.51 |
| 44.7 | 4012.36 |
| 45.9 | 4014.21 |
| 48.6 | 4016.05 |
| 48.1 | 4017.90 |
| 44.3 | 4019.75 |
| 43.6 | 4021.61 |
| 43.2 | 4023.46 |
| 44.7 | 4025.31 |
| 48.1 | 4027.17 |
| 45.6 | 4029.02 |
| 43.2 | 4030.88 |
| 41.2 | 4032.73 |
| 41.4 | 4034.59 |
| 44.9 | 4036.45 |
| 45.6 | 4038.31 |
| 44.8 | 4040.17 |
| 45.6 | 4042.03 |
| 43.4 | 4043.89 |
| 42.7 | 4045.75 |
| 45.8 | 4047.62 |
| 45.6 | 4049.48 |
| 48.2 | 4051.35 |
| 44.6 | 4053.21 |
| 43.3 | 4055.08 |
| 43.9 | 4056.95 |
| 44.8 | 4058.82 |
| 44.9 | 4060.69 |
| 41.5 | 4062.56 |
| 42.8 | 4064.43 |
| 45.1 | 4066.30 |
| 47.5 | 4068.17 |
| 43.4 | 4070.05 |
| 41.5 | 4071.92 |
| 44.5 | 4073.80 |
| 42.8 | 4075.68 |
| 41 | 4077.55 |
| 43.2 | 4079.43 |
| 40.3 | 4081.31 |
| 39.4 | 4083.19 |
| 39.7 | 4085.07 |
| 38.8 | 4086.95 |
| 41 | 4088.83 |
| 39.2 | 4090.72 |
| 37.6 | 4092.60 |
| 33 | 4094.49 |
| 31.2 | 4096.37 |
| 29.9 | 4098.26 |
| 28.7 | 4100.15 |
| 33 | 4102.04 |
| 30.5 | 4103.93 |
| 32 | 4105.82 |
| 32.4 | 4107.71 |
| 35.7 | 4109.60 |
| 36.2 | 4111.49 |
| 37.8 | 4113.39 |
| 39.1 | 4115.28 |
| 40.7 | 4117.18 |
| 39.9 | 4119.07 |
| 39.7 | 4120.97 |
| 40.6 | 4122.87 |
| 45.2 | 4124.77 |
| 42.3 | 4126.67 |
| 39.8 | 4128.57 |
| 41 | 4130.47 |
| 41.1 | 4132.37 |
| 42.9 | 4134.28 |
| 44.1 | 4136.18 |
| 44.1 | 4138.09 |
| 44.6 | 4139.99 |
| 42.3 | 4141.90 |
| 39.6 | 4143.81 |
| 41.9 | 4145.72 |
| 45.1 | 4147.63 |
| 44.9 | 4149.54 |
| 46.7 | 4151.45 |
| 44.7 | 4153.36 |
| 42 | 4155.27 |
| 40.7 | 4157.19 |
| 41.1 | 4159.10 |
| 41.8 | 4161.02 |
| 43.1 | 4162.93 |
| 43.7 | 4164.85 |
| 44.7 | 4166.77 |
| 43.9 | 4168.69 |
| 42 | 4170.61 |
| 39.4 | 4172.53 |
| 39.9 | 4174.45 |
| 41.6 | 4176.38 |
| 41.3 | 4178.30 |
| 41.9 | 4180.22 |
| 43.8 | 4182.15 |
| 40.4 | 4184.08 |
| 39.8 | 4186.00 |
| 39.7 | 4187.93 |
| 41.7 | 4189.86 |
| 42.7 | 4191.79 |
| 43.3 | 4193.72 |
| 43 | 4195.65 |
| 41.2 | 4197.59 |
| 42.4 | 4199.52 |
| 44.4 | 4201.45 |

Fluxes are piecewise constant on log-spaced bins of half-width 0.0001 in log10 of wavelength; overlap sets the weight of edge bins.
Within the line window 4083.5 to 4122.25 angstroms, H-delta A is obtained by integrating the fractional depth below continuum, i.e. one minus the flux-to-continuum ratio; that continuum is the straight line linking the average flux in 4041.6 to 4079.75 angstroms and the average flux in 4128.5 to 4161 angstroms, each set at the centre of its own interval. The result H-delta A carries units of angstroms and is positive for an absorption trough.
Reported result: 6.7 angstroms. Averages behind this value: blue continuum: 44.1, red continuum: 42.8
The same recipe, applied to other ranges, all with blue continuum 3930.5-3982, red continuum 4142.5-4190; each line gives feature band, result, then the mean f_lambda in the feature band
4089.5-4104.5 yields 2.5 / 33.1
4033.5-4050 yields -3.0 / 44.4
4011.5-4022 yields -2.7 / 46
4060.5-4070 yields -1.4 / 44.2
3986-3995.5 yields -1.8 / 42.6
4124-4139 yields -0.6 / 42.5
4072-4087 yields -0.9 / 41.4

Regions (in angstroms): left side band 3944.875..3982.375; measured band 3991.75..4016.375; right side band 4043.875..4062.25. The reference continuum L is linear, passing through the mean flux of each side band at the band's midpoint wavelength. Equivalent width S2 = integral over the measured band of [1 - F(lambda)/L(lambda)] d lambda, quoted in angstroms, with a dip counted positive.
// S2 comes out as -3.43 angstroms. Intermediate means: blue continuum 34.3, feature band 44.4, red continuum 44.7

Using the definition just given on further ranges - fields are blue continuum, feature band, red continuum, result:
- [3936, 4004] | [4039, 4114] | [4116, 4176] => 0.5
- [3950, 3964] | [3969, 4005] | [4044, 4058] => 1.9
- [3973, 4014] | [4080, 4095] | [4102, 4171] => 0.8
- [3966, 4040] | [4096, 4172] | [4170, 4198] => 2.1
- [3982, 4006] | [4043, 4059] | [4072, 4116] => -2.2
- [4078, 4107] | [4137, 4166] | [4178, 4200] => -2.7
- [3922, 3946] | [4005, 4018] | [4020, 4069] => -1.0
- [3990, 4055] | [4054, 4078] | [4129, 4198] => 0.1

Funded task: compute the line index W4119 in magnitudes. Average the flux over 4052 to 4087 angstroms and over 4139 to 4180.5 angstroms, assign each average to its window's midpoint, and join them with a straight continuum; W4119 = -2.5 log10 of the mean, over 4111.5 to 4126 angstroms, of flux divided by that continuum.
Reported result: 0.07 mag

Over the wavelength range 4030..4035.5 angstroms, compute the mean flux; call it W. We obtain 42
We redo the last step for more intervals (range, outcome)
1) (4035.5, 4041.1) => 45.1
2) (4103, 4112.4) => 33.4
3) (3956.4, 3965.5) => 34.3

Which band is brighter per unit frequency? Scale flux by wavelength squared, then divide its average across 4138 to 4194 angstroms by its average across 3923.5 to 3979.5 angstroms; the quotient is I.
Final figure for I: 1.4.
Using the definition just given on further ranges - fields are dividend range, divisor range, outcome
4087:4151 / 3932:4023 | 1.08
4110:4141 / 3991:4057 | 0.97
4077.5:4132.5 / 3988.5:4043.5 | 0.88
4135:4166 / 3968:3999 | 1.27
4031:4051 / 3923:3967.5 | 1.26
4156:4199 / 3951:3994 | 1.32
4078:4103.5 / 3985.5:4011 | 0.88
